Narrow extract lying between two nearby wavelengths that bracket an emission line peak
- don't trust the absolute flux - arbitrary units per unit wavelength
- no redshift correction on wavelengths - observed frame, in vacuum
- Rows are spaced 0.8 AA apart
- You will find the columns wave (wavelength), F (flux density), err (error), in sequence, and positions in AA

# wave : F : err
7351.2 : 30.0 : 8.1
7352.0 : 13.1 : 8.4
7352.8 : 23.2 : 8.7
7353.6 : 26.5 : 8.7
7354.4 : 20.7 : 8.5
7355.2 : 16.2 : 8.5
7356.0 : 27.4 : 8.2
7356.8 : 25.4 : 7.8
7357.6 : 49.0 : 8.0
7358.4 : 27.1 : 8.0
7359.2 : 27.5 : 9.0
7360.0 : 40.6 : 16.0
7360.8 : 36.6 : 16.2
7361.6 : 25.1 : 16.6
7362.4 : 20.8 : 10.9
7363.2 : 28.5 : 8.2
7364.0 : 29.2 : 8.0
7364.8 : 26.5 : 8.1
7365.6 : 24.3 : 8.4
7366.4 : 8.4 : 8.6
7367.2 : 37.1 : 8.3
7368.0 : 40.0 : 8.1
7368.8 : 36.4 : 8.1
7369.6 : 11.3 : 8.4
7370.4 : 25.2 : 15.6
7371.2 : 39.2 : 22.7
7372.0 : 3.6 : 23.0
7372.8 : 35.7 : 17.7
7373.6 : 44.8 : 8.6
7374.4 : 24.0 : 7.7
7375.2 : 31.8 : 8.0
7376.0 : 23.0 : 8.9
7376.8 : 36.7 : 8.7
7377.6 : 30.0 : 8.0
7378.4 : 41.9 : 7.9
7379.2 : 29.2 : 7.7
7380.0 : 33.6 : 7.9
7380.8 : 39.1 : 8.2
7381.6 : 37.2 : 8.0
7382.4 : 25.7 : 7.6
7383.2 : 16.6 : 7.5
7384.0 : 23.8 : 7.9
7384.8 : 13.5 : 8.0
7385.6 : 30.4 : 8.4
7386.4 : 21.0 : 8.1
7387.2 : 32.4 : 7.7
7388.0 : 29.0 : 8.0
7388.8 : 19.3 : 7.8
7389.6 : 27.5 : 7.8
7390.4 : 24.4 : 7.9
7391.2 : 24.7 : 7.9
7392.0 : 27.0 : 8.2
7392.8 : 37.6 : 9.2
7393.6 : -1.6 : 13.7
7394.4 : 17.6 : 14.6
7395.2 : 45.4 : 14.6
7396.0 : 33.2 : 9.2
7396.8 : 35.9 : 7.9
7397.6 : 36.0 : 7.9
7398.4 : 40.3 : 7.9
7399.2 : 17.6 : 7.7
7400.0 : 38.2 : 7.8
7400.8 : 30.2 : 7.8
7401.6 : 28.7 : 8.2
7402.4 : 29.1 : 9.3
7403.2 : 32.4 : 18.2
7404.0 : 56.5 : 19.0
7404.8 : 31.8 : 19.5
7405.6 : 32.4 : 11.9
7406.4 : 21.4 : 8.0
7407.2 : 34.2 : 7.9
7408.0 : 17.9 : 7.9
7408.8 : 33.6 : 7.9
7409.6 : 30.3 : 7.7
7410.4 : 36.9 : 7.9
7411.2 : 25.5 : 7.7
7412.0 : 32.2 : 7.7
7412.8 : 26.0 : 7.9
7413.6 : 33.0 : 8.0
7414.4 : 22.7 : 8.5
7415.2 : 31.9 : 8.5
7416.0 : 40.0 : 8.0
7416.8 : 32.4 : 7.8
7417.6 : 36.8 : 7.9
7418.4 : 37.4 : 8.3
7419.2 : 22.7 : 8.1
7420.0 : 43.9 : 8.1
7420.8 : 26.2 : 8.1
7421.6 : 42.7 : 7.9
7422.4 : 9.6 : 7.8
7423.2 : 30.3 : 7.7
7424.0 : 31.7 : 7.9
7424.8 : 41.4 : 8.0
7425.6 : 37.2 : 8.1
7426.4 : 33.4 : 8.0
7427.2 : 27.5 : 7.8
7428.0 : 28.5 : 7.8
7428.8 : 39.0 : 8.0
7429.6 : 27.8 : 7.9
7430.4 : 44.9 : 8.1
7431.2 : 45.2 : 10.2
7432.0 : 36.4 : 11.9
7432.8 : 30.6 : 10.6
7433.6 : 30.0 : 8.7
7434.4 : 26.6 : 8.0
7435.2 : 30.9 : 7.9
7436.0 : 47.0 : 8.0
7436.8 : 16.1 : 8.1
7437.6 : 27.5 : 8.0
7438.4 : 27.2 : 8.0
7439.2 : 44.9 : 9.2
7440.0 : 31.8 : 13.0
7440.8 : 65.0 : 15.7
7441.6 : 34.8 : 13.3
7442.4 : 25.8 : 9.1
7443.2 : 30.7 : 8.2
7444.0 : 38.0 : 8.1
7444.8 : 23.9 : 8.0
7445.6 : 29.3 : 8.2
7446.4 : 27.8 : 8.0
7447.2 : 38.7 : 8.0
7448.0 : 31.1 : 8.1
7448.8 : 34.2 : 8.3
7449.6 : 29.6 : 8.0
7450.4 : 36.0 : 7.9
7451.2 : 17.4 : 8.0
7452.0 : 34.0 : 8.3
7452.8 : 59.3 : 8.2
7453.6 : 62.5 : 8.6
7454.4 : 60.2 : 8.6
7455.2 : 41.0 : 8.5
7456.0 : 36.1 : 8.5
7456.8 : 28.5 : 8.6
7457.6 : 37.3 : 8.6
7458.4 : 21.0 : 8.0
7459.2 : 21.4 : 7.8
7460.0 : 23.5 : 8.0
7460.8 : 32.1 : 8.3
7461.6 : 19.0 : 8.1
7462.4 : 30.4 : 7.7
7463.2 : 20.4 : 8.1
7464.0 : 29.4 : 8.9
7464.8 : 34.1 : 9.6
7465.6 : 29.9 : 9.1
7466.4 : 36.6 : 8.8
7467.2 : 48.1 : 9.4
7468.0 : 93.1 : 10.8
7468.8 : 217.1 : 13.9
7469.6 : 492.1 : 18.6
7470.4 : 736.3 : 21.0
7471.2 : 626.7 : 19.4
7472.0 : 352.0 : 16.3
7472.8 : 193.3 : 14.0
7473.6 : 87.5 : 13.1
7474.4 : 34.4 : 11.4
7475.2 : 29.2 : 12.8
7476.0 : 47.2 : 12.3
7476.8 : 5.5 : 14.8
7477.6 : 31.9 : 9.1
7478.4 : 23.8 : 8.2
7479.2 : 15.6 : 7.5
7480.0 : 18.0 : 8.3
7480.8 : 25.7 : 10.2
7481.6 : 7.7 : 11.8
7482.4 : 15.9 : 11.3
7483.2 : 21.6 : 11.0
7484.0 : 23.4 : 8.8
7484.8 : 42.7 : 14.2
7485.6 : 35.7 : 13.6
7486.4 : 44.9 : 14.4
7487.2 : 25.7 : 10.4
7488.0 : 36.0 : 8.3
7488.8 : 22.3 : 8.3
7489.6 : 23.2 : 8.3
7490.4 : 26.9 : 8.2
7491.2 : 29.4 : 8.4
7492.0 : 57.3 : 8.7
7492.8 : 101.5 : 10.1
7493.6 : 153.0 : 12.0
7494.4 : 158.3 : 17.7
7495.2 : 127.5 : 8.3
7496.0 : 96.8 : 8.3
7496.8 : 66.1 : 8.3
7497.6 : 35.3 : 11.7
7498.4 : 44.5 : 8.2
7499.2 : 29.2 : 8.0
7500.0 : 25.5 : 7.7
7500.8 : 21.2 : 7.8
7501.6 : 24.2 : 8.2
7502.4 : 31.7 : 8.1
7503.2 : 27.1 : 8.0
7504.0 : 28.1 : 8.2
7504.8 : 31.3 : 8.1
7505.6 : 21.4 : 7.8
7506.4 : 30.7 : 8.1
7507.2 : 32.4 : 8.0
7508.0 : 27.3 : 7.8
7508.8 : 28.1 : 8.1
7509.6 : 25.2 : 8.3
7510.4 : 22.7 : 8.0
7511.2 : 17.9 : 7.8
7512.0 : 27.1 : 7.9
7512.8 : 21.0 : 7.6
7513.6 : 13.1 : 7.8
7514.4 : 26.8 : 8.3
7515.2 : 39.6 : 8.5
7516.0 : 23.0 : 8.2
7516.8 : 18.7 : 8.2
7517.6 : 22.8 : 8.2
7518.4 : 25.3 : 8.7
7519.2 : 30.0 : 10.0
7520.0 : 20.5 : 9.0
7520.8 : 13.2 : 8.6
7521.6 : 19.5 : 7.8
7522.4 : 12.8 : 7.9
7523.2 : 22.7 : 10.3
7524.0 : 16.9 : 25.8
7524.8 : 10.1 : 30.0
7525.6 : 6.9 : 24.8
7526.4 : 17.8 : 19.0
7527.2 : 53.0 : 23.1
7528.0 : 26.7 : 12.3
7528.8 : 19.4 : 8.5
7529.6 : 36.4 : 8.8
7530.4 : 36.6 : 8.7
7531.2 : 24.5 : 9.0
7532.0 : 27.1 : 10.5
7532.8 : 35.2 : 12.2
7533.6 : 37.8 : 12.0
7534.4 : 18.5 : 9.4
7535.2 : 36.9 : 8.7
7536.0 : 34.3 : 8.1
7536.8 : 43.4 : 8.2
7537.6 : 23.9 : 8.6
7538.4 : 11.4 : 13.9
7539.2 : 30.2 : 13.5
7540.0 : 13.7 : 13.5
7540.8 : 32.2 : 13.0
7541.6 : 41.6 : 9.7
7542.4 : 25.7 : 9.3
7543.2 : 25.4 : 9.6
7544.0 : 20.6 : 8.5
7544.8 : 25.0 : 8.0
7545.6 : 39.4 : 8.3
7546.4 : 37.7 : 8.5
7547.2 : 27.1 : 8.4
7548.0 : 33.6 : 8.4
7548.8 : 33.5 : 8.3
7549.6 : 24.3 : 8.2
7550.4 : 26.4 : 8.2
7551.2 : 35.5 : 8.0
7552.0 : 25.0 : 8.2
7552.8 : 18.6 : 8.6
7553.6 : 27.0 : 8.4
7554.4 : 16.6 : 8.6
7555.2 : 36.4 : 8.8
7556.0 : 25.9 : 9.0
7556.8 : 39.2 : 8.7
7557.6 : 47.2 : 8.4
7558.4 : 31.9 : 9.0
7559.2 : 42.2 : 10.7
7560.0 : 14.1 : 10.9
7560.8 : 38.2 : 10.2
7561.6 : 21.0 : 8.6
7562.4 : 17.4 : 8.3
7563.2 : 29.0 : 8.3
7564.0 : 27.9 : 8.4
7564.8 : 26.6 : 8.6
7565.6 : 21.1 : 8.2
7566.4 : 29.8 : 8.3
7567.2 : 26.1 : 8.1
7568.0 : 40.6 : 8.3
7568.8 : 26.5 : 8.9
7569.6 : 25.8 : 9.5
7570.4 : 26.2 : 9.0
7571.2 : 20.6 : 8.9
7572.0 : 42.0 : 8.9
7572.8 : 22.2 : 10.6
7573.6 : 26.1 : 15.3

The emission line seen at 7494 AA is [N II] 6583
